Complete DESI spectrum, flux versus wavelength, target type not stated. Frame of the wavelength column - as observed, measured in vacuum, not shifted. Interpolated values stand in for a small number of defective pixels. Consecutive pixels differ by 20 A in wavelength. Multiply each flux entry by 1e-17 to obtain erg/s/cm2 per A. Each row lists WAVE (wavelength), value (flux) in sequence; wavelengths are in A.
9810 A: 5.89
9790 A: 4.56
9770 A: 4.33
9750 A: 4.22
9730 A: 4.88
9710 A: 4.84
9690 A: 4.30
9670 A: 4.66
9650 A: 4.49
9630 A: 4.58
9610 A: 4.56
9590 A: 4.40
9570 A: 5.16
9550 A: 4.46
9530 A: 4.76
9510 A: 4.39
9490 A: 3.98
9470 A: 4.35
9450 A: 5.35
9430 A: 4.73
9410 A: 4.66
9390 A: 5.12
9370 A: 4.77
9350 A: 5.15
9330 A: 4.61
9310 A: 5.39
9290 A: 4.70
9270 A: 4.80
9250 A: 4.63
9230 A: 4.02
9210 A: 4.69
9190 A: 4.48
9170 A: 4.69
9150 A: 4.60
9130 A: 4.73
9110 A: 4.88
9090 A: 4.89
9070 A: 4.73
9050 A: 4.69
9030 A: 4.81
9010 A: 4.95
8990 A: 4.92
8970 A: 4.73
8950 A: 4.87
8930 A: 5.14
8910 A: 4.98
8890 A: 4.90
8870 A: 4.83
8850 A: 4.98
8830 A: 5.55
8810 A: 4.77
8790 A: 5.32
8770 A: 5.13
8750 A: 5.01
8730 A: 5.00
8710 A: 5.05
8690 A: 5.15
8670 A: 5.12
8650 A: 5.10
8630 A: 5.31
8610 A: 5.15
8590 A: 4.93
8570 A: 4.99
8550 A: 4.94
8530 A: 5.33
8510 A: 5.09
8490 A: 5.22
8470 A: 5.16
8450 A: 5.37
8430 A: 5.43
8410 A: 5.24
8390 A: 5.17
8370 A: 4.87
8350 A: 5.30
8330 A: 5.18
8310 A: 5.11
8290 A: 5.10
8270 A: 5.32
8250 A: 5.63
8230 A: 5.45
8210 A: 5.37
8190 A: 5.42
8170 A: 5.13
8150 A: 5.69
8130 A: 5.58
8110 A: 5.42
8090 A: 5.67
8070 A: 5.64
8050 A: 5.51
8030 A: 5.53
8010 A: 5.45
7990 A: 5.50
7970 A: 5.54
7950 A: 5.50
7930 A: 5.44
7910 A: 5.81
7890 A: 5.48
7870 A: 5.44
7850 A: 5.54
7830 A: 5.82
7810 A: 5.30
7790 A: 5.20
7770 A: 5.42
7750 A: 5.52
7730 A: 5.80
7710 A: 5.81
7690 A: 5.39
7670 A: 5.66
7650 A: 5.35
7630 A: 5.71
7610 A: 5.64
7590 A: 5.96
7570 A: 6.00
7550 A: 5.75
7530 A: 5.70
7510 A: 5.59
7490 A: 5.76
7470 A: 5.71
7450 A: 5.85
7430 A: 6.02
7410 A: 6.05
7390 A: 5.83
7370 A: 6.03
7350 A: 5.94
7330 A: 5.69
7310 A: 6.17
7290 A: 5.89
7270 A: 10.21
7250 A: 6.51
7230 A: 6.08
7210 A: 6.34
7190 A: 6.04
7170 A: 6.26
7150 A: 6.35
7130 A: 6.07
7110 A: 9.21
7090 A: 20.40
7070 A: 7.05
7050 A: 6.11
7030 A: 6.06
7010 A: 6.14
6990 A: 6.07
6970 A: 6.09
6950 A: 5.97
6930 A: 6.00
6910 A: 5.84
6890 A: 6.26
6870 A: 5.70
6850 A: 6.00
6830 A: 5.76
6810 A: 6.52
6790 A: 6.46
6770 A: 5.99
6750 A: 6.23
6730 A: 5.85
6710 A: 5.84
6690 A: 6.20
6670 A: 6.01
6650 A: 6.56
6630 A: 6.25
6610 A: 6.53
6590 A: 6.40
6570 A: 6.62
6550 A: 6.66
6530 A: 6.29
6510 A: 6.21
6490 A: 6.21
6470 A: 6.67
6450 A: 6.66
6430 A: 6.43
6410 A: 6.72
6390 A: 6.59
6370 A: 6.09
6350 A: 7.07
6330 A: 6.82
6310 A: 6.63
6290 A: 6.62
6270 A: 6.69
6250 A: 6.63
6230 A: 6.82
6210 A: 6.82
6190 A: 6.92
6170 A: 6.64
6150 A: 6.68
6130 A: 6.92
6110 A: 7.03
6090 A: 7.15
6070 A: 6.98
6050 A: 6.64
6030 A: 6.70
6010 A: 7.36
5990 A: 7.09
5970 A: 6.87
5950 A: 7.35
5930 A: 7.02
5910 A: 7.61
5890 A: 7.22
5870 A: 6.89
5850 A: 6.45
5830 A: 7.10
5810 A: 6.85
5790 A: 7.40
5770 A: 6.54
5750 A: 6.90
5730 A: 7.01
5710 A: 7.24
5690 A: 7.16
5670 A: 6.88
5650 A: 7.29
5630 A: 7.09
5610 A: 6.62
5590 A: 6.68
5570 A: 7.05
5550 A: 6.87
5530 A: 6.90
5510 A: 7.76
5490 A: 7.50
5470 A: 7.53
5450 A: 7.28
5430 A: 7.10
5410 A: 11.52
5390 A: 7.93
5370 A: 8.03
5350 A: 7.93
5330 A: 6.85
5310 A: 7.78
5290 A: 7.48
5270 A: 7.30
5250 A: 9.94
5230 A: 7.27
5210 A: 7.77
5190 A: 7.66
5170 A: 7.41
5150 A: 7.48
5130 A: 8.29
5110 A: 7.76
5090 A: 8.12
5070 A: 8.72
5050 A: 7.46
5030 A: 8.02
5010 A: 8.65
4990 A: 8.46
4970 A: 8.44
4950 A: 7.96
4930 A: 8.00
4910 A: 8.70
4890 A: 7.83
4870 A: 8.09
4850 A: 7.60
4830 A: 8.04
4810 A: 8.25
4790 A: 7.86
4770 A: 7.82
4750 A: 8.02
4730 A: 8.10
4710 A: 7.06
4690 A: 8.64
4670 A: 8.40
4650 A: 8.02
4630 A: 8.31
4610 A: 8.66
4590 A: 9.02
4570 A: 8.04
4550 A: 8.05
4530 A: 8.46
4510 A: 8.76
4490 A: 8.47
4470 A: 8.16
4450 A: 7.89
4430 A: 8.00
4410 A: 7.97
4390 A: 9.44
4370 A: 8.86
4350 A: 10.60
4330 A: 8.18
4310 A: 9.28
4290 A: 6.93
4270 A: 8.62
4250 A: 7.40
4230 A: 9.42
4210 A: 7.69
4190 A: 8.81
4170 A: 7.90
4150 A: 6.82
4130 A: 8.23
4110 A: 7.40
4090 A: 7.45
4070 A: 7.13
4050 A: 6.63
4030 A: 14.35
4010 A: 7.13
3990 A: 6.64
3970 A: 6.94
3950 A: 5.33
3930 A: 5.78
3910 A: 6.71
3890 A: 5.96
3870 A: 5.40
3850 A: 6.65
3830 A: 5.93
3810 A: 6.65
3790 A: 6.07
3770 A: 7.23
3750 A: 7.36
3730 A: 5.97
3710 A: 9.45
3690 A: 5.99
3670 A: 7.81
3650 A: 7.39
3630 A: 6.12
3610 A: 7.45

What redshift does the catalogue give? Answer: 0.08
